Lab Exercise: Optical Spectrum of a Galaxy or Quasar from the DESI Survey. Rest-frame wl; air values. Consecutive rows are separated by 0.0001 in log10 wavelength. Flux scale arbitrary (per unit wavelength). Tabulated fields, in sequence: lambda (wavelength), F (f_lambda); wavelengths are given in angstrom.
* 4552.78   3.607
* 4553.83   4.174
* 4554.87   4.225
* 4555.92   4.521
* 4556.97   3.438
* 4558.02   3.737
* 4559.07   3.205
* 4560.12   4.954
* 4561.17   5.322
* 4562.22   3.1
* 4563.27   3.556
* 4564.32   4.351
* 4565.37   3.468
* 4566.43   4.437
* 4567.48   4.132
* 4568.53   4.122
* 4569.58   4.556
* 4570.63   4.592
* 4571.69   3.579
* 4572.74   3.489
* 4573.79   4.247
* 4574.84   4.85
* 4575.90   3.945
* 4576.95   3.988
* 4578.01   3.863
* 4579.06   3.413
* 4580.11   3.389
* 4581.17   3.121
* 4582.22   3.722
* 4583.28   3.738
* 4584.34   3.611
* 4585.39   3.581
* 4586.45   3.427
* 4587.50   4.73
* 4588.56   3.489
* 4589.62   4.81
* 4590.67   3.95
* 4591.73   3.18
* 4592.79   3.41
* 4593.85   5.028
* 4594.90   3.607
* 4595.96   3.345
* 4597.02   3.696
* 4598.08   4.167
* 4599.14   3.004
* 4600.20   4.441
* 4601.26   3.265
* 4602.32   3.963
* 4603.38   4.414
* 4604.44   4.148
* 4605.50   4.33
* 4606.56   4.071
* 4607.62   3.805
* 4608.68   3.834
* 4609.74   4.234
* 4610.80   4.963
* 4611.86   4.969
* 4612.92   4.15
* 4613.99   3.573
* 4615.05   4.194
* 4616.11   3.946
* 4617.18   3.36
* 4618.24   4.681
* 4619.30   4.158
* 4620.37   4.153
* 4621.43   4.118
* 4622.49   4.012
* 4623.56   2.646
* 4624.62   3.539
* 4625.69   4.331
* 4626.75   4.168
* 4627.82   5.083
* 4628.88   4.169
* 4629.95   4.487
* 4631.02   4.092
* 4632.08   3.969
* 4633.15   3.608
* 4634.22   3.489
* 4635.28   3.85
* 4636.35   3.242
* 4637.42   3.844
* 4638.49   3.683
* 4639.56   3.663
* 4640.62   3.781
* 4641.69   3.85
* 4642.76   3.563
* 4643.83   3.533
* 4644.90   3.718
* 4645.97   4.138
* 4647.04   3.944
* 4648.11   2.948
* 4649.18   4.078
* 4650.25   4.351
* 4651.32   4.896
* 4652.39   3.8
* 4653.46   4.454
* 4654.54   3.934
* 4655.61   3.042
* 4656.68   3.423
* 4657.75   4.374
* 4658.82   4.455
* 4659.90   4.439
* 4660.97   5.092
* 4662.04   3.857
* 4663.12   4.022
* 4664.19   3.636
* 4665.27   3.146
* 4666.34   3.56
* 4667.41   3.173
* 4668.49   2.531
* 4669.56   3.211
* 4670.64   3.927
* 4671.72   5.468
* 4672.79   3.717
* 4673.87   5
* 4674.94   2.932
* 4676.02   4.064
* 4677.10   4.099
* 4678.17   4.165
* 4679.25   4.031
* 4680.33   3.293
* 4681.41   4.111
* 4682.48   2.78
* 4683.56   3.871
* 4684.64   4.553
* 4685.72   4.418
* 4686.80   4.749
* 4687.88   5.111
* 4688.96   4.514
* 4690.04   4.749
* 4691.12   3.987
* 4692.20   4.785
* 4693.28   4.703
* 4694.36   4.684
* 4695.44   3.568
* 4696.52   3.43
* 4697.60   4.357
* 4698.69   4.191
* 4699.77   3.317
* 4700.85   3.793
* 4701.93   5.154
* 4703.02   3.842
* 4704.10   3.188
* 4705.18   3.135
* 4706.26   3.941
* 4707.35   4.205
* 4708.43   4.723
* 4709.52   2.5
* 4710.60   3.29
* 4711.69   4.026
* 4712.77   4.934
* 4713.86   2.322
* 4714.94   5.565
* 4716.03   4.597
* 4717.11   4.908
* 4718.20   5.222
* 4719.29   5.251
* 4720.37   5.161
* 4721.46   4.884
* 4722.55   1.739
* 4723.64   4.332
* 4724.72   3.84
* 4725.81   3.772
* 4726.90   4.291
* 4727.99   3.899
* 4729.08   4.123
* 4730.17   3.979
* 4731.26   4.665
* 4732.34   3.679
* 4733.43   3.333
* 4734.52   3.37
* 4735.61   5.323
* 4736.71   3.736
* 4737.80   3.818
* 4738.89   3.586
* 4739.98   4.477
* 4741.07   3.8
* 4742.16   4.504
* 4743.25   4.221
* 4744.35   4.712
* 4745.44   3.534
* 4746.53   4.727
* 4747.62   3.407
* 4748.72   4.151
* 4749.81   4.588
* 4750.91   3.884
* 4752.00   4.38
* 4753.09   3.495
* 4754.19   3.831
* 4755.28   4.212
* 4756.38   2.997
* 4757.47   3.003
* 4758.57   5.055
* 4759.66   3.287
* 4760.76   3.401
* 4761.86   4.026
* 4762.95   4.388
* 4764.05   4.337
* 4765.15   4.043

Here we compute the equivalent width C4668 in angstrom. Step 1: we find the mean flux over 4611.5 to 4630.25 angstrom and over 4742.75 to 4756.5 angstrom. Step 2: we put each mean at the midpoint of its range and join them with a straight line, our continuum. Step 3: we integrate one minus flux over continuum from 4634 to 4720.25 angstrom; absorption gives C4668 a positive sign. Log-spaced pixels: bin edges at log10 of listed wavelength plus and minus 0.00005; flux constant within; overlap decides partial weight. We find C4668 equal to 1.20 angstrom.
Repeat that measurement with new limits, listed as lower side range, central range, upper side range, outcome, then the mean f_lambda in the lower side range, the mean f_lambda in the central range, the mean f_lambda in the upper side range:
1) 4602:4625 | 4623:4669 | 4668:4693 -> 2.6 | 4.06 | 3.85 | 4.1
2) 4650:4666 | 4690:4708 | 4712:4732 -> 0.7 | 4.05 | 4.05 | 4.3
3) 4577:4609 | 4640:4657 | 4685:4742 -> 0.5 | 3.82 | 3.85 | 4.14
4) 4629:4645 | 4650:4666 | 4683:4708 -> -0.5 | 3.77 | 4.05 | 4.19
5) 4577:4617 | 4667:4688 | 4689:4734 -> 0.5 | 3.9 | 3.94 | 4.1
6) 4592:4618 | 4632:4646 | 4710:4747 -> 1.2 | 4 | 3.68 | 4.16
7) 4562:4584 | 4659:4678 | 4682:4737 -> 0.8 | 3.9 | 3.89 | 4.13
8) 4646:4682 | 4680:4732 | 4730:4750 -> -1.7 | 3.92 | 4.14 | 4.08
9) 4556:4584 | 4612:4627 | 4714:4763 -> 0.1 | 3.94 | 3.95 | 4.1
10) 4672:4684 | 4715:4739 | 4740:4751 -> -0.6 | 3.86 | 4.2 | 4.18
